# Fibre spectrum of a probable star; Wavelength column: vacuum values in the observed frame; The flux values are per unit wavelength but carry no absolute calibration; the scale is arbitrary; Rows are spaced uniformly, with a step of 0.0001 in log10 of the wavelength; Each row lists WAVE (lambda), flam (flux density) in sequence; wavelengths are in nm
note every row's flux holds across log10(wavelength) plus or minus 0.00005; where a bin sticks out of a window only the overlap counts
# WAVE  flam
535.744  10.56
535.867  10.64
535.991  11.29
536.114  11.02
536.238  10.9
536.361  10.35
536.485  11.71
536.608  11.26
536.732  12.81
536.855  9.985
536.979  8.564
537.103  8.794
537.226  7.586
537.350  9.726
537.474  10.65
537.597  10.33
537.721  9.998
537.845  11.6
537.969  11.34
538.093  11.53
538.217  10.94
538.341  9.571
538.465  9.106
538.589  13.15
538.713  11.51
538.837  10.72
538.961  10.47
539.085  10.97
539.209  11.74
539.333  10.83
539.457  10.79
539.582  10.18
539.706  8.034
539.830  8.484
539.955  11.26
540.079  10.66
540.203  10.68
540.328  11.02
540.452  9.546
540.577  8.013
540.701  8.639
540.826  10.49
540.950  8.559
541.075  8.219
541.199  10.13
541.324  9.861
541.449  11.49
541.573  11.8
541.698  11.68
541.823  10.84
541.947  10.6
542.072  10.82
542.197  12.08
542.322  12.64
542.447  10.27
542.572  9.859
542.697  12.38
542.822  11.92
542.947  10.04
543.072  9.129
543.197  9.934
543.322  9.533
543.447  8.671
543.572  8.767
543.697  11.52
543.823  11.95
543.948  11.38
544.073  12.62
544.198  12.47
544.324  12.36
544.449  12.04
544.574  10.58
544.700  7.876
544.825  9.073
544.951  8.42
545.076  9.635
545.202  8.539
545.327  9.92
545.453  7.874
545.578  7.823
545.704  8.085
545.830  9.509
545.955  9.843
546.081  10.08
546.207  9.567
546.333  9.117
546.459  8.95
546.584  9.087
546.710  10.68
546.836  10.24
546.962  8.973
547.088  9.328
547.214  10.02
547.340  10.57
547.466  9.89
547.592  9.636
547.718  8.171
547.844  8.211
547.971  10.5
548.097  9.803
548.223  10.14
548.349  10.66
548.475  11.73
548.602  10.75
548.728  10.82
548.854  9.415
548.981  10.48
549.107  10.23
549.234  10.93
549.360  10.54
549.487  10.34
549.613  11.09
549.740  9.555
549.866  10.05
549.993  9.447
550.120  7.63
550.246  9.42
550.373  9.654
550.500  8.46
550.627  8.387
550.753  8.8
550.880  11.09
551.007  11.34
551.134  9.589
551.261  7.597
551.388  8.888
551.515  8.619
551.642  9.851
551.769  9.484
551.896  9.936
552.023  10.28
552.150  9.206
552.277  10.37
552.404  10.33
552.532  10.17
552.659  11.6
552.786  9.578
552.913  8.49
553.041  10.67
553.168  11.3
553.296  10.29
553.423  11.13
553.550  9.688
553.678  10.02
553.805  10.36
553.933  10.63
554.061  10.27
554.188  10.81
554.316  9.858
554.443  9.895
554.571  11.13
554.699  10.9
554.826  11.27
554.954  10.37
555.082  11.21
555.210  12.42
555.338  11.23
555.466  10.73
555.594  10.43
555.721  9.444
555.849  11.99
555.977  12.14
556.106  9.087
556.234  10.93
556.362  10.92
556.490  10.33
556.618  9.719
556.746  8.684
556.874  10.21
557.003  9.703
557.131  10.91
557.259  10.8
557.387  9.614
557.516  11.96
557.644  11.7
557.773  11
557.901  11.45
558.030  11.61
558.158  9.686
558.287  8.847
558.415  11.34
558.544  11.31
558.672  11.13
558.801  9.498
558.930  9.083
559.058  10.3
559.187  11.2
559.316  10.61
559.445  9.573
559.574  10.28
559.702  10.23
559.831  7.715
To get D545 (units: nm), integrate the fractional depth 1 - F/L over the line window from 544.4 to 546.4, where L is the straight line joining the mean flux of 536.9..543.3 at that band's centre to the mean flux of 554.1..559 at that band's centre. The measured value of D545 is 0.23 nm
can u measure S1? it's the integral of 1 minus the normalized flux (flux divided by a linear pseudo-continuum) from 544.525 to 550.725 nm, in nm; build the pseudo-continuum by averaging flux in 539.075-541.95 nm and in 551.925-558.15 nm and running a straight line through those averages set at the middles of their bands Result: 0.46 nm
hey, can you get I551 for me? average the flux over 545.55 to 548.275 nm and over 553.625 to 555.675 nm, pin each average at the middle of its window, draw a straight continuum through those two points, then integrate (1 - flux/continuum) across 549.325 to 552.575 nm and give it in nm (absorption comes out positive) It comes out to 0.17 nm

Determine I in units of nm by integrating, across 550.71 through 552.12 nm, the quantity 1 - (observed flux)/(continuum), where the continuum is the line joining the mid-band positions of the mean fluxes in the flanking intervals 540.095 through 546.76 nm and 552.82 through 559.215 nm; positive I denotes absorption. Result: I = 0.11 nm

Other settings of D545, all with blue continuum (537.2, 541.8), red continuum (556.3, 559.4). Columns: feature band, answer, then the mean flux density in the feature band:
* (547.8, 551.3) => 0.170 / 9.9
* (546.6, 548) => 0.105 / 9.61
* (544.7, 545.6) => 0.142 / 8.74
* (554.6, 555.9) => -0.067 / 11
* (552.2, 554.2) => 0.020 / 10.3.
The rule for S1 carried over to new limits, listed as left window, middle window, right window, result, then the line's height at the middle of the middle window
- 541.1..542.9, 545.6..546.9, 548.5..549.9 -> 0.15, 10.7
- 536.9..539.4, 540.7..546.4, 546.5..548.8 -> -0.02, 10.2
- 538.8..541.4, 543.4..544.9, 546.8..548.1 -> -0.16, 9.74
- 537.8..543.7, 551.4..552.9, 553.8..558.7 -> 0.11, 10.6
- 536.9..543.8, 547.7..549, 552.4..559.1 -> 0.04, 10.4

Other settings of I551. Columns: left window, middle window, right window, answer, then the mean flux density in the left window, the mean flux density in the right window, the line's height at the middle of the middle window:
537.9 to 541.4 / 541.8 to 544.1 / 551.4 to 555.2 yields -0.11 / 10.2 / 10.3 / 10.2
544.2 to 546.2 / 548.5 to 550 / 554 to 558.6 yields -0.06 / 9.54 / 10.7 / 9.95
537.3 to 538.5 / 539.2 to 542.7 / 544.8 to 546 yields -0.19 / 10.5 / 8.85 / 9.84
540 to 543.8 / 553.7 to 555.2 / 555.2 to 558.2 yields 0.00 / 10.3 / 10.7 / 10.6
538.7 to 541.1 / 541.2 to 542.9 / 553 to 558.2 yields -0.18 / 10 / 10.7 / 10.1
